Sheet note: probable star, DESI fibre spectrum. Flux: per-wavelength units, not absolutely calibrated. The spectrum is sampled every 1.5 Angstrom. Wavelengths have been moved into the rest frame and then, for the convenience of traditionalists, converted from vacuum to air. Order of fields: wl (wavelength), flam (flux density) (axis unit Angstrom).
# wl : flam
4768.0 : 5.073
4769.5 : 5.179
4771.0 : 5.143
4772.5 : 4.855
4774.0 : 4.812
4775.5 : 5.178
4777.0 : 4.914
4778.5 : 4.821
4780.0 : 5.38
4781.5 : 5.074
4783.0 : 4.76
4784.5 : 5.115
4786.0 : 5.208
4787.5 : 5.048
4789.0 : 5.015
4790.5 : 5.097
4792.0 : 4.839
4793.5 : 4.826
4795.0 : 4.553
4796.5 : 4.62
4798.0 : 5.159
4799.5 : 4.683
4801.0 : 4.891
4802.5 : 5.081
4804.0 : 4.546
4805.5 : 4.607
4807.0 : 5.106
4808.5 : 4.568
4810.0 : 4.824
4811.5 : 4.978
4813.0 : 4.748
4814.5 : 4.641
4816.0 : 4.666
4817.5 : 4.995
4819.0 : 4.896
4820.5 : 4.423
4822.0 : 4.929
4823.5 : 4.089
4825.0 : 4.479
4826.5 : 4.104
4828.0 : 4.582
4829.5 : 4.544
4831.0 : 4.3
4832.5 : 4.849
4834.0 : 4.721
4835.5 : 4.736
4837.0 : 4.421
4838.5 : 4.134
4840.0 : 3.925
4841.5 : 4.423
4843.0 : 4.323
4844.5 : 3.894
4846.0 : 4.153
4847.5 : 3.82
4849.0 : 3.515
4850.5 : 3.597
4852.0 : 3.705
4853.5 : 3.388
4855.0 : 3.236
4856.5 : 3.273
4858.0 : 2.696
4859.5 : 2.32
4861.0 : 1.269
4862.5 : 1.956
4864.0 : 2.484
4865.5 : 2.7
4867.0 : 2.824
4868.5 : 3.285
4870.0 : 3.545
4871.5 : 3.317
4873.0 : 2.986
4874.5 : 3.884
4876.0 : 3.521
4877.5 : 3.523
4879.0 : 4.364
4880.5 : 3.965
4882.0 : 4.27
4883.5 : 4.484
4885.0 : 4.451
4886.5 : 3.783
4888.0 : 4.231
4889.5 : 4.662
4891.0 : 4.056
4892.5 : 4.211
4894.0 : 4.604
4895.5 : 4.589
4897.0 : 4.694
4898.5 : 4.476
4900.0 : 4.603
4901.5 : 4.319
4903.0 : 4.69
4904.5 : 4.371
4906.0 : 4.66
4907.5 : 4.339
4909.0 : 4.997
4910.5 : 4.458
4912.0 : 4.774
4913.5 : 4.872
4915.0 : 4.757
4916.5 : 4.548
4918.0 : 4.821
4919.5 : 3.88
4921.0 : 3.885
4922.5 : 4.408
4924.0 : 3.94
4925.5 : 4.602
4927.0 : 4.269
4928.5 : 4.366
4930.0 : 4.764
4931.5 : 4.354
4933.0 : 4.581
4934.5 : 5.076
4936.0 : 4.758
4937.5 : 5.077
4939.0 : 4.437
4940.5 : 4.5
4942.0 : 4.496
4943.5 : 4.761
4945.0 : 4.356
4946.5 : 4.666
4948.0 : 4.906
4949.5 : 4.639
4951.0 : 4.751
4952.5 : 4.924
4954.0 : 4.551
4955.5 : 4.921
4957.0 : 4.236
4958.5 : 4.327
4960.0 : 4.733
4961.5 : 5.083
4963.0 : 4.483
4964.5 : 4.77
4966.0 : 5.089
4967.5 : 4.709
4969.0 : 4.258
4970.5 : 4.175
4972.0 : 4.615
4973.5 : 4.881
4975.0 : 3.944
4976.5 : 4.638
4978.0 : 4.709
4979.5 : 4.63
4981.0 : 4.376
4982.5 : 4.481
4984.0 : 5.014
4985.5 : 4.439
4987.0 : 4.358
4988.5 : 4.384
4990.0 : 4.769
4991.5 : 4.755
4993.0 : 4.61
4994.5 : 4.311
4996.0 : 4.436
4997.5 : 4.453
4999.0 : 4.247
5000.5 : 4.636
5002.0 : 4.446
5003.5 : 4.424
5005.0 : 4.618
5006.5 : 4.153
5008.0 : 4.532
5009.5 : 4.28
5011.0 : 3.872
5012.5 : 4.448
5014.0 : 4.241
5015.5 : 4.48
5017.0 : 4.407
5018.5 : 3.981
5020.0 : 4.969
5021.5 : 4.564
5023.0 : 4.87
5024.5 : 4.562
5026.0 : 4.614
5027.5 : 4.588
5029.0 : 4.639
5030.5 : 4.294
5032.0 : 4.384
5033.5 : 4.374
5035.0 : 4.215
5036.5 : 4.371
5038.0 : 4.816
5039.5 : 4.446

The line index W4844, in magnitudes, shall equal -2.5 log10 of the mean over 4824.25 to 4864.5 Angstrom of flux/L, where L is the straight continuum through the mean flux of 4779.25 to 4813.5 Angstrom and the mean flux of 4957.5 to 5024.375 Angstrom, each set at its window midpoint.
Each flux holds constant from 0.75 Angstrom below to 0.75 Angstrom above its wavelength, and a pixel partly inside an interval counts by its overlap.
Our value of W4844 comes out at 0.27 mag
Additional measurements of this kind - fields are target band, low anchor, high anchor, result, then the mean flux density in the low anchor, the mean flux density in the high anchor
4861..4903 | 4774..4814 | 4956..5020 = 0.23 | 4.91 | 4.49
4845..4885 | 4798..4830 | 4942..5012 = 0.36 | 4.7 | 4.55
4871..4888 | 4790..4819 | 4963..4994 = 0.21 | 4.81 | 4.58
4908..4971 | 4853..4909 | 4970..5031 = -0.12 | 3.75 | 4.49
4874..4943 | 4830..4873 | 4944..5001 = -0.10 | 3.53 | 4.59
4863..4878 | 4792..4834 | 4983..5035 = 0.41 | 4.7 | 4.47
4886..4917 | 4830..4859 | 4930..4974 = -0.05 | 3.94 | 4.66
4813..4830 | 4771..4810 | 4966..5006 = 0.06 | 4.91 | 4.52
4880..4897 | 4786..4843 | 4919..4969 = 0.07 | 4.68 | 4.58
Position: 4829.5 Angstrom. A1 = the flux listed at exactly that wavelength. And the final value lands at 4.544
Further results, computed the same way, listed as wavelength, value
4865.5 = 2.7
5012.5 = 4.448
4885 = 4.451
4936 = 4.758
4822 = 4.929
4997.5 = 4.453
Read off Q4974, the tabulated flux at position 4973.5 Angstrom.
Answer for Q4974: 4.881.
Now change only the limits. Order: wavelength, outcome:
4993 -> 4.61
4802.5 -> 5.081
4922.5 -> 4.408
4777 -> 4.914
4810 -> 4.824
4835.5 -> 4.736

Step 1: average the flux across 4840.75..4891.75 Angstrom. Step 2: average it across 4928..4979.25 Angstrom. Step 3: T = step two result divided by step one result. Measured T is 1.31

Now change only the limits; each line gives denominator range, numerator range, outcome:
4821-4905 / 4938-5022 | 1.16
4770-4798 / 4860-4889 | 0.69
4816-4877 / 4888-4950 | 1.20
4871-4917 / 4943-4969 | 1.09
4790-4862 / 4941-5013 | 1.06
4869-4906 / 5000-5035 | 1.07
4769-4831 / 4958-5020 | 0.93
